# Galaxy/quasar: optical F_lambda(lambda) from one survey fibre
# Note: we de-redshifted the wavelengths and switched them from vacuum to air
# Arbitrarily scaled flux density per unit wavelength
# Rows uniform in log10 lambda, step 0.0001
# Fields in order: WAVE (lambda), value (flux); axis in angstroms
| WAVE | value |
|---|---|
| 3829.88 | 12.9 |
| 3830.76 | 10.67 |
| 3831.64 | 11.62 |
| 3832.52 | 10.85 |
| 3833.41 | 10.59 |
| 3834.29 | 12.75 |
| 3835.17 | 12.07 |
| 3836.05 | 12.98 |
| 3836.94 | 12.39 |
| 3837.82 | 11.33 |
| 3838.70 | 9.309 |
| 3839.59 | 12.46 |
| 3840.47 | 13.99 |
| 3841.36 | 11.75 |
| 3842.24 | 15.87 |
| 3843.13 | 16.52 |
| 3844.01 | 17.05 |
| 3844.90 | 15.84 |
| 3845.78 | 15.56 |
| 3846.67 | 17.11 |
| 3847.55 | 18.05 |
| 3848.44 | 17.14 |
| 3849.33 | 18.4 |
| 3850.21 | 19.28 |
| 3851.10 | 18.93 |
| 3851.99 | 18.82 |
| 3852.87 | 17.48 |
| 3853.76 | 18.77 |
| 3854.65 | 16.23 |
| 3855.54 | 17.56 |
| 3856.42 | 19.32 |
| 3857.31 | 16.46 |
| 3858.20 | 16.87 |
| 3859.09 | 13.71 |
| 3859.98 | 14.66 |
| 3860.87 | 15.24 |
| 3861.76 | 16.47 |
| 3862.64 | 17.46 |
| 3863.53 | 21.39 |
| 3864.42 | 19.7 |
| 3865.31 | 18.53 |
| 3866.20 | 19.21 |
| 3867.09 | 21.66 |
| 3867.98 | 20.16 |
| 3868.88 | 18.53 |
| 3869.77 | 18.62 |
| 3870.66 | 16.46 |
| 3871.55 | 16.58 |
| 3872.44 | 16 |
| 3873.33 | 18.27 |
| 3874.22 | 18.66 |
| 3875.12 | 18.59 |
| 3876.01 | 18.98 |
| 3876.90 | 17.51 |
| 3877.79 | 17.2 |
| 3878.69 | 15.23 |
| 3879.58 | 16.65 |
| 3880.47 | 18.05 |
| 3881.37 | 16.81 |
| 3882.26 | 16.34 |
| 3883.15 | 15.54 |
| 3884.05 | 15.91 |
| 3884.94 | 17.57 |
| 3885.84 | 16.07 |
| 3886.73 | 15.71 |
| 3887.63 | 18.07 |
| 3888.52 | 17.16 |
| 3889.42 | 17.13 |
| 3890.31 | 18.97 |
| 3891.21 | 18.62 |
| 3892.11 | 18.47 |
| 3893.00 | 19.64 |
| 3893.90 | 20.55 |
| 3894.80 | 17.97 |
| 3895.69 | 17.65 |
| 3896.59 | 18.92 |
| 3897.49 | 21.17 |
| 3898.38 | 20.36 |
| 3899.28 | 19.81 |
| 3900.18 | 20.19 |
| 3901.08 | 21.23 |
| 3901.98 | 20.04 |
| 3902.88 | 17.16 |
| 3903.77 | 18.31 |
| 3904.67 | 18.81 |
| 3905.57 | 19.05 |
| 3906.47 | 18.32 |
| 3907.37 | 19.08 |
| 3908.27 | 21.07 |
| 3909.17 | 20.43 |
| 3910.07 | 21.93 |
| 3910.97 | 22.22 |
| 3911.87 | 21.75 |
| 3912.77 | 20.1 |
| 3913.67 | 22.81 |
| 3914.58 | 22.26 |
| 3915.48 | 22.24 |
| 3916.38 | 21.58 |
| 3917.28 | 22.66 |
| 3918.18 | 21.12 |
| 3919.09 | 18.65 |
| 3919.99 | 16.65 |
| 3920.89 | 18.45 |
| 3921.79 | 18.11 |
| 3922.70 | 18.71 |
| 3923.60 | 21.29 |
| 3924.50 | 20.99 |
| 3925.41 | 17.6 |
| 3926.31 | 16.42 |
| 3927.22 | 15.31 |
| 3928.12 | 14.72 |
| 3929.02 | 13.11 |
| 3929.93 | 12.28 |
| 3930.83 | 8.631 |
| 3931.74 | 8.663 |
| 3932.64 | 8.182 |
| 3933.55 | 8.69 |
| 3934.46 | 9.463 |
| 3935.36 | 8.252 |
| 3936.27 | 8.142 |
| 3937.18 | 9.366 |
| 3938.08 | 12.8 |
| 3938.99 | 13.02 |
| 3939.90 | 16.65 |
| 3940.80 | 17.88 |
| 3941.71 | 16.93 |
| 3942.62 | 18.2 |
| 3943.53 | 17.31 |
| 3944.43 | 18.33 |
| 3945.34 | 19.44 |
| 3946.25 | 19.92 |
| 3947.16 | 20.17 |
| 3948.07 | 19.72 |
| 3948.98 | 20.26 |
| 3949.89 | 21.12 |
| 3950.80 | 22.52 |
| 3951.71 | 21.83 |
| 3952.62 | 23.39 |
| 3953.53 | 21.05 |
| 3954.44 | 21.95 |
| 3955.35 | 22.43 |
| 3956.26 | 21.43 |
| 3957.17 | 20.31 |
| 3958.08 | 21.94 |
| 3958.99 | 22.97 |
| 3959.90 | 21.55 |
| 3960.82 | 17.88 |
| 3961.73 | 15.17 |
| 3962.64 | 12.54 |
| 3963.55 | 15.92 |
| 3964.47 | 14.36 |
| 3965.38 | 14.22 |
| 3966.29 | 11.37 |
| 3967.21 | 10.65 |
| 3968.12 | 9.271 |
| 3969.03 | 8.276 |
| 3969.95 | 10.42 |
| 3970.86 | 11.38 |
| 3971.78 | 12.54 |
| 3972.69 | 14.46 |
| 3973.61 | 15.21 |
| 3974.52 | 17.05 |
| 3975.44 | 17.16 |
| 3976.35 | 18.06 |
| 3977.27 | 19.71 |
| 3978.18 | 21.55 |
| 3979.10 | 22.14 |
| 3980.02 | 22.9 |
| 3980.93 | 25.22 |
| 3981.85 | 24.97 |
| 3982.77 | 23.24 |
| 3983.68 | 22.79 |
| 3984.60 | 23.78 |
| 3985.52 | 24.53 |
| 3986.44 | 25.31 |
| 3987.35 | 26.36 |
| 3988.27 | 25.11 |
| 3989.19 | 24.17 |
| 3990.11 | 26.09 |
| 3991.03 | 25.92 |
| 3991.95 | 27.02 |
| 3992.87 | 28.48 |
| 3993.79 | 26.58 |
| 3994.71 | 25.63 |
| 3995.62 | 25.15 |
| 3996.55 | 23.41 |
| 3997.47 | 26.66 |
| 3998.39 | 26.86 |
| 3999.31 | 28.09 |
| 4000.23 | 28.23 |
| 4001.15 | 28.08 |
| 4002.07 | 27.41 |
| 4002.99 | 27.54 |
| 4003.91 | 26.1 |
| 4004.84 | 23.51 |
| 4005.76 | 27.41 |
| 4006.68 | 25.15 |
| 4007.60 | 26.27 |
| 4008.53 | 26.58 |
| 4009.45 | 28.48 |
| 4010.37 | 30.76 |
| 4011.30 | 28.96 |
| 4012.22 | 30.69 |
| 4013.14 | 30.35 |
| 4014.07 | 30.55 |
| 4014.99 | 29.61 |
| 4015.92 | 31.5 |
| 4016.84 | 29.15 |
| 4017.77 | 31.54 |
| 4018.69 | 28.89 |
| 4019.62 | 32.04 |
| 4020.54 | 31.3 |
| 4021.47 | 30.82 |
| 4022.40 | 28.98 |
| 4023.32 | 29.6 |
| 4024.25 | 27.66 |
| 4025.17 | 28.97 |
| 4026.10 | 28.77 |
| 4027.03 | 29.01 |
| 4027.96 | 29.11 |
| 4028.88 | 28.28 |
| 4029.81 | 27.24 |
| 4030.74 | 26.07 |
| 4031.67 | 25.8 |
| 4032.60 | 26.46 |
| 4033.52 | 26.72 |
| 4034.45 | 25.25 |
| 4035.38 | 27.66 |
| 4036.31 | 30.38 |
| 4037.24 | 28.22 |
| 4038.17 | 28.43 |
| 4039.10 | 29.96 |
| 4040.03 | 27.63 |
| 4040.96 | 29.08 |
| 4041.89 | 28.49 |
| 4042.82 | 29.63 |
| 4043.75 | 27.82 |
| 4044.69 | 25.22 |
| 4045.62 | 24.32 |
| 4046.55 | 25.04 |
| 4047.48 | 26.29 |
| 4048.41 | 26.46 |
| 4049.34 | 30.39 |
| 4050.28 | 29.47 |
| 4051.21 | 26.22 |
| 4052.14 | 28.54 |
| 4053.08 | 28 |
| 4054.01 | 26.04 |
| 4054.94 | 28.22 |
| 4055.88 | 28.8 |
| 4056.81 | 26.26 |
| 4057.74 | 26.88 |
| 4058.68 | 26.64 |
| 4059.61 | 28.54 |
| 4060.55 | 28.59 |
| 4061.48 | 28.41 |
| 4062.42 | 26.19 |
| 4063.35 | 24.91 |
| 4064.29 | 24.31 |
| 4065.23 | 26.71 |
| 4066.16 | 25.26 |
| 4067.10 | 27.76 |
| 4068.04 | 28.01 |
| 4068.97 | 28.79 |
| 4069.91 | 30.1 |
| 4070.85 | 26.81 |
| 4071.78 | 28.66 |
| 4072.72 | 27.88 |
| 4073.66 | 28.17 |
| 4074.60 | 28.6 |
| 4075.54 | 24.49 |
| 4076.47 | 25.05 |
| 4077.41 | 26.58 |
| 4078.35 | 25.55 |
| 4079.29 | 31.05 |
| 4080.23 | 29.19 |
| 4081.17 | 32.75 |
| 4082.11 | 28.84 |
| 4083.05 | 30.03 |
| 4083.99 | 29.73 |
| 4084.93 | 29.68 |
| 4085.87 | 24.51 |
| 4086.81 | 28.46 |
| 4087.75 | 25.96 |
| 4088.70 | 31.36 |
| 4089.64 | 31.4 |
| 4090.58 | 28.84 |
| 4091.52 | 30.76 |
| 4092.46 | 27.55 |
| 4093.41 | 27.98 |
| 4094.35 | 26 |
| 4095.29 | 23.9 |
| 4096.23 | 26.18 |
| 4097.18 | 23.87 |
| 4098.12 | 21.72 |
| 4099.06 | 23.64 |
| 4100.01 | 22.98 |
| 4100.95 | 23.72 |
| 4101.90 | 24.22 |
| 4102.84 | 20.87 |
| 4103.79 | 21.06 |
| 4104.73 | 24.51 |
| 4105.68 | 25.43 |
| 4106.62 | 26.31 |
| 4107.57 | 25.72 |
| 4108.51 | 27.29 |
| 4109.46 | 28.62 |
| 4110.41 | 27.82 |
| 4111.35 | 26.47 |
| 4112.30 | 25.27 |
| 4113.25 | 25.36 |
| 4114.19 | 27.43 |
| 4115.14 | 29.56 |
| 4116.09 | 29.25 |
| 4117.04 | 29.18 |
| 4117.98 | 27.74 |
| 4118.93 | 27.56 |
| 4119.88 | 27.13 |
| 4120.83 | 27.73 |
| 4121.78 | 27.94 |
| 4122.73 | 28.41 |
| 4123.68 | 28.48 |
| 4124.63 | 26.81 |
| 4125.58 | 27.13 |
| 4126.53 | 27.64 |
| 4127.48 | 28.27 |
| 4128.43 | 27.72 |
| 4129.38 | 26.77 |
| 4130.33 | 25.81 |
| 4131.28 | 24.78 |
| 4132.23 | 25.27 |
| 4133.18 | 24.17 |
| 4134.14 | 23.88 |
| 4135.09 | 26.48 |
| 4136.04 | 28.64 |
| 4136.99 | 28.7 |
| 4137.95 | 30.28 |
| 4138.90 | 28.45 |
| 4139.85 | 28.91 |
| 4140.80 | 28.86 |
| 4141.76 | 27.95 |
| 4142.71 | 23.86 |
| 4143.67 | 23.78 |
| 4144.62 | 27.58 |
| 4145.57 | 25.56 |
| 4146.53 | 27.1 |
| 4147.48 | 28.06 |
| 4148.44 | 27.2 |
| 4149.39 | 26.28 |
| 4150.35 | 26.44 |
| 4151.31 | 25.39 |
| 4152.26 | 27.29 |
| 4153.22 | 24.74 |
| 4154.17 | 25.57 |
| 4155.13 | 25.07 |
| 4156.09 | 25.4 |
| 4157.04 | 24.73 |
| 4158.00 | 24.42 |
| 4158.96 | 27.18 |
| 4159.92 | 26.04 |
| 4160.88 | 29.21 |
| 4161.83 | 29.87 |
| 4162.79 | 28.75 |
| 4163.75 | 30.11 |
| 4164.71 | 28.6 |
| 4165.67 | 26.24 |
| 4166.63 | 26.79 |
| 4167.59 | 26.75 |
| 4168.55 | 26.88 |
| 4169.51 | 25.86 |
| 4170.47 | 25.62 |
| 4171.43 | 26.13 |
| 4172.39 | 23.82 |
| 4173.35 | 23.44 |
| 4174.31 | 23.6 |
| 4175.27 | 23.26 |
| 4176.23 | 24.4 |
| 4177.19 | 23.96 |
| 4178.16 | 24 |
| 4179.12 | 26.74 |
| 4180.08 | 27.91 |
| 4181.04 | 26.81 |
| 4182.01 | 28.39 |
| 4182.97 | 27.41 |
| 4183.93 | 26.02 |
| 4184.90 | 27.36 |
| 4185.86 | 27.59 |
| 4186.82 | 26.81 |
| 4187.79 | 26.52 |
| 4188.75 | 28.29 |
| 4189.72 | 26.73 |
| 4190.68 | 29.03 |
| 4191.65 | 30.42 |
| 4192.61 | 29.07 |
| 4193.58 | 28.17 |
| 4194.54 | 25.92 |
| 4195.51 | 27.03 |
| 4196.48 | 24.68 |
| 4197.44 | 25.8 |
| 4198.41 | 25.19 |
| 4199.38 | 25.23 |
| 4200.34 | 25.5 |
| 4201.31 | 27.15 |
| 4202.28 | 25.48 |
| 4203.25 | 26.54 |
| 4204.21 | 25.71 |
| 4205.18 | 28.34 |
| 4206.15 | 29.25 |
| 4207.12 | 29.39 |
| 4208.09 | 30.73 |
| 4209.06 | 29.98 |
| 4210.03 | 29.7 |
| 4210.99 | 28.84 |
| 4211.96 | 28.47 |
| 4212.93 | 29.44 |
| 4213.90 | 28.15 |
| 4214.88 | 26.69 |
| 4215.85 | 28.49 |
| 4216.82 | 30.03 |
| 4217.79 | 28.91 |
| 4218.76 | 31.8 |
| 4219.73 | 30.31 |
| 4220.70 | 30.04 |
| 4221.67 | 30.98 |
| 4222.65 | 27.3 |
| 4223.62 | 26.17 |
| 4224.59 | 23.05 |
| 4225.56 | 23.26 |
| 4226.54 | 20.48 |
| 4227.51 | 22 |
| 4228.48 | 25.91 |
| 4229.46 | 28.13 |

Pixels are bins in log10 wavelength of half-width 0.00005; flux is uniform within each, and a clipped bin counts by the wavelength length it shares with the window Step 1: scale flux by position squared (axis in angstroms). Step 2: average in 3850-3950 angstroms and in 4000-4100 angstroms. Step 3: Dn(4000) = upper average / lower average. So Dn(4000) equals 1.7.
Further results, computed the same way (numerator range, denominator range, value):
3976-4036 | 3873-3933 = 1.56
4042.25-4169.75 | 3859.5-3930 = 1.62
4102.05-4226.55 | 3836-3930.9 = 1.74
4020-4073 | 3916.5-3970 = 1.77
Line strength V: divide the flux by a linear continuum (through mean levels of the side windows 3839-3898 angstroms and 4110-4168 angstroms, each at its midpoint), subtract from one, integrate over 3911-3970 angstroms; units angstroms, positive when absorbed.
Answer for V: 8.72 angstroms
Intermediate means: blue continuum 17.4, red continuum 27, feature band 17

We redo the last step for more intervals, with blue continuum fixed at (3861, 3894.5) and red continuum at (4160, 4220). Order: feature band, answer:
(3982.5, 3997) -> -2.7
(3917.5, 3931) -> 1.5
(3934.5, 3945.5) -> 3.0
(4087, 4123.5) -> -2.6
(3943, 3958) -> -0.5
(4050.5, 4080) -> -4.8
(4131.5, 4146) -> -0.6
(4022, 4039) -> -4.1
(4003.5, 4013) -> -2.5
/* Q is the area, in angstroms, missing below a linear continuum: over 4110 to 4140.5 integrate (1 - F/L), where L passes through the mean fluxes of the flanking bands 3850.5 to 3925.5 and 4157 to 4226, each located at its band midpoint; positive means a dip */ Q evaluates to -2.44 angstroms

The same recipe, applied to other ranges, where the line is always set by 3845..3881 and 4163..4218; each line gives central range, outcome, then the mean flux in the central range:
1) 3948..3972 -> 3.7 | 17.3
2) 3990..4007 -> -3.9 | 26.5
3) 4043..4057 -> -2.5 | 27.2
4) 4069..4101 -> -4.6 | 27.5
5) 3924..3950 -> 6.6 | 14.8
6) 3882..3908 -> 0.3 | 18.4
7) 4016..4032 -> -4.9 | 29.1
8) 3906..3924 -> -1.2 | 20.5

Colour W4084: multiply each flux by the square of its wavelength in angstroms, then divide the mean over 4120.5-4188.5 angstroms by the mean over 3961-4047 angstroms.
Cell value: 1.2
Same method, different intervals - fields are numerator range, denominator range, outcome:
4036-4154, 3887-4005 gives 1.51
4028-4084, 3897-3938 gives 1.70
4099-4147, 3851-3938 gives 1.70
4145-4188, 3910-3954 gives 1.71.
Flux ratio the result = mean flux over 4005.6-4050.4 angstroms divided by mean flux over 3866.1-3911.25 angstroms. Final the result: 1.5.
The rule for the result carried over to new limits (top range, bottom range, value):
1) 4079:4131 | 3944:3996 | 1.35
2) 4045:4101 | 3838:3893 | 1.59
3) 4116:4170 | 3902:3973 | 1.58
